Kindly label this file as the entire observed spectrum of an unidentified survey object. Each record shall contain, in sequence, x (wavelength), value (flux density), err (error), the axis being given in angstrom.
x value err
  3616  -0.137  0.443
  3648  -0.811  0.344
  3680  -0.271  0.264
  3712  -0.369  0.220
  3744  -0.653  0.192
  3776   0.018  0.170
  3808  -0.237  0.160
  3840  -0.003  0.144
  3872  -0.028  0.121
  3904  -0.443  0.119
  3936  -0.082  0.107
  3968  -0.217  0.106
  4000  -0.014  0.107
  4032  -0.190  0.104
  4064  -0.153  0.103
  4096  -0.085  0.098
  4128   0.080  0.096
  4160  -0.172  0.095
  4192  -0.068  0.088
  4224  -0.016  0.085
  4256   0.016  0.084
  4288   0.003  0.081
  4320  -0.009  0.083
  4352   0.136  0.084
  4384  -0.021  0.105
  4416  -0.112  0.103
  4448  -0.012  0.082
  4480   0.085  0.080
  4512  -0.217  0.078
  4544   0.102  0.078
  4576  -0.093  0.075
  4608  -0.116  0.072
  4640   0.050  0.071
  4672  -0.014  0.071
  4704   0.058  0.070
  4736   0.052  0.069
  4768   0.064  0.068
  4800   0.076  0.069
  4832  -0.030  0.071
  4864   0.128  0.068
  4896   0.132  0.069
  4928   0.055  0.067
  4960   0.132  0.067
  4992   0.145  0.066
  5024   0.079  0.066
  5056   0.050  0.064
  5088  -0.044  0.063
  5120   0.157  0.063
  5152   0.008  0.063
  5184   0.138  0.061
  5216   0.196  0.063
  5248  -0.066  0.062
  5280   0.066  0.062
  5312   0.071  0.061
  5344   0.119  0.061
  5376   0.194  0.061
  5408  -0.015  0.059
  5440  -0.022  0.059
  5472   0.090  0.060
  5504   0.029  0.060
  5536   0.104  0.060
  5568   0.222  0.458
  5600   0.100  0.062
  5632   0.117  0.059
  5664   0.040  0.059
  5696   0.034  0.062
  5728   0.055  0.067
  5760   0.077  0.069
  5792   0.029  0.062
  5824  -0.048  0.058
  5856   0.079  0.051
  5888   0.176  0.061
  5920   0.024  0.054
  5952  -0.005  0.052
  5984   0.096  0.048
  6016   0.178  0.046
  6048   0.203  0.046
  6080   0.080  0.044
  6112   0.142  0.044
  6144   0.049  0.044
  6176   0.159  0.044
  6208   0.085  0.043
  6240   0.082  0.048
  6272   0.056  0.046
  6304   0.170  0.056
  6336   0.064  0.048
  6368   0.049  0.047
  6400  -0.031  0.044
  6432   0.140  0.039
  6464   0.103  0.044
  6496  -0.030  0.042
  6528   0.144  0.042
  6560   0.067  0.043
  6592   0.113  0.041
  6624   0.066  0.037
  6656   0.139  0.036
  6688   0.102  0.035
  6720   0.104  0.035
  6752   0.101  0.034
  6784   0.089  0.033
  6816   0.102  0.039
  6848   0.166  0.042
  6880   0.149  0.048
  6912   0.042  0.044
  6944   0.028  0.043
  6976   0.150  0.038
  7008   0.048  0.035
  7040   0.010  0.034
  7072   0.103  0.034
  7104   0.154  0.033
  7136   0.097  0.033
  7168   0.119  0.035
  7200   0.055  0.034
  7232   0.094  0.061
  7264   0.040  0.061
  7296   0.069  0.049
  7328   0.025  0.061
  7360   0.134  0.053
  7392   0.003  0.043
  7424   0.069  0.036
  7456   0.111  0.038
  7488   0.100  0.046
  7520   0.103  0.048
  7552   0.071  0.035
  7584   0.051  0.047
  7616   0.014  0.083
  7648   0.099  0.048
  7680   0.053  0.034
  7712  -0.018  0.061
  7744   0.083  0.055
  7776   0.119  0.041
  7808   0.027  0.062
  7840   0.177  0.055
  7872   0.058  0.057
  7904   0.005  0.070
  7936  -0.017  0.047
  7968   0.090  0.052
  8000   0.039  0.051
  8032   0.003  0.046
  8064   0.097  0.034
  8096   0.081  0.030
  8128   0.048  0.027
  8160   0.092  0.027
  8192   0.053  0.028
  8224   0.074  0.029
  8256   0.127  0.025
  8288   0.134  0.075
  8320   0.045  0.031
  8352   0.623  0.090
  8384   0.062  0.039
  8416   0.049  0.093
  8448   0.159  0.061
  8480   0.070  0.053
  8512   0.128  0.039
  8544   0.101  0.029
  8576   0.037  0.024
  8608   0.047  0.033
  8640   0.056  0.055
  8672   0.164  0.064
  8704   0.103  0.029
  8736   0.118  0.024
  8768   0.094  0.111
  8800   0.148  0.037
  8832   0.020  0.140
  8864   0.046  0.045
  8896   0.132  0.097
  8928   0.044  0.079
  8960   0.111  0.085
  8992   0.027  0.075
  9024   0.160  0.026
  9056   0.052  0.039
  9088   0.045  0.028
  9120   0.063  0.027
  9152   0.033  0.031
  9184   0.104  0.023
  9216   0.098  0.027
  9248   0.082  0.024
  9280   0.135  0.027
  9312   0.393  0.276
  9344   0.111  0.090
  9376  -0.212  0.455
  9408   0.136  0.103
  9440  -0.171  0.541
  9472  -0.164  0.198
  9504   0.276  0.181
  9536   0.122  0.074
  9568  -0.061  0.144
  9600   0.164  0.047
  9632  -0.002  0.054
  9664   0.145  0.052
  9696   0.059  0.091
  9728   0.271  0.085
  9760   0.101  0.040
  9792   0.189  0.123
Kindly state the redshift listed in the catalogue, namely 1.24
